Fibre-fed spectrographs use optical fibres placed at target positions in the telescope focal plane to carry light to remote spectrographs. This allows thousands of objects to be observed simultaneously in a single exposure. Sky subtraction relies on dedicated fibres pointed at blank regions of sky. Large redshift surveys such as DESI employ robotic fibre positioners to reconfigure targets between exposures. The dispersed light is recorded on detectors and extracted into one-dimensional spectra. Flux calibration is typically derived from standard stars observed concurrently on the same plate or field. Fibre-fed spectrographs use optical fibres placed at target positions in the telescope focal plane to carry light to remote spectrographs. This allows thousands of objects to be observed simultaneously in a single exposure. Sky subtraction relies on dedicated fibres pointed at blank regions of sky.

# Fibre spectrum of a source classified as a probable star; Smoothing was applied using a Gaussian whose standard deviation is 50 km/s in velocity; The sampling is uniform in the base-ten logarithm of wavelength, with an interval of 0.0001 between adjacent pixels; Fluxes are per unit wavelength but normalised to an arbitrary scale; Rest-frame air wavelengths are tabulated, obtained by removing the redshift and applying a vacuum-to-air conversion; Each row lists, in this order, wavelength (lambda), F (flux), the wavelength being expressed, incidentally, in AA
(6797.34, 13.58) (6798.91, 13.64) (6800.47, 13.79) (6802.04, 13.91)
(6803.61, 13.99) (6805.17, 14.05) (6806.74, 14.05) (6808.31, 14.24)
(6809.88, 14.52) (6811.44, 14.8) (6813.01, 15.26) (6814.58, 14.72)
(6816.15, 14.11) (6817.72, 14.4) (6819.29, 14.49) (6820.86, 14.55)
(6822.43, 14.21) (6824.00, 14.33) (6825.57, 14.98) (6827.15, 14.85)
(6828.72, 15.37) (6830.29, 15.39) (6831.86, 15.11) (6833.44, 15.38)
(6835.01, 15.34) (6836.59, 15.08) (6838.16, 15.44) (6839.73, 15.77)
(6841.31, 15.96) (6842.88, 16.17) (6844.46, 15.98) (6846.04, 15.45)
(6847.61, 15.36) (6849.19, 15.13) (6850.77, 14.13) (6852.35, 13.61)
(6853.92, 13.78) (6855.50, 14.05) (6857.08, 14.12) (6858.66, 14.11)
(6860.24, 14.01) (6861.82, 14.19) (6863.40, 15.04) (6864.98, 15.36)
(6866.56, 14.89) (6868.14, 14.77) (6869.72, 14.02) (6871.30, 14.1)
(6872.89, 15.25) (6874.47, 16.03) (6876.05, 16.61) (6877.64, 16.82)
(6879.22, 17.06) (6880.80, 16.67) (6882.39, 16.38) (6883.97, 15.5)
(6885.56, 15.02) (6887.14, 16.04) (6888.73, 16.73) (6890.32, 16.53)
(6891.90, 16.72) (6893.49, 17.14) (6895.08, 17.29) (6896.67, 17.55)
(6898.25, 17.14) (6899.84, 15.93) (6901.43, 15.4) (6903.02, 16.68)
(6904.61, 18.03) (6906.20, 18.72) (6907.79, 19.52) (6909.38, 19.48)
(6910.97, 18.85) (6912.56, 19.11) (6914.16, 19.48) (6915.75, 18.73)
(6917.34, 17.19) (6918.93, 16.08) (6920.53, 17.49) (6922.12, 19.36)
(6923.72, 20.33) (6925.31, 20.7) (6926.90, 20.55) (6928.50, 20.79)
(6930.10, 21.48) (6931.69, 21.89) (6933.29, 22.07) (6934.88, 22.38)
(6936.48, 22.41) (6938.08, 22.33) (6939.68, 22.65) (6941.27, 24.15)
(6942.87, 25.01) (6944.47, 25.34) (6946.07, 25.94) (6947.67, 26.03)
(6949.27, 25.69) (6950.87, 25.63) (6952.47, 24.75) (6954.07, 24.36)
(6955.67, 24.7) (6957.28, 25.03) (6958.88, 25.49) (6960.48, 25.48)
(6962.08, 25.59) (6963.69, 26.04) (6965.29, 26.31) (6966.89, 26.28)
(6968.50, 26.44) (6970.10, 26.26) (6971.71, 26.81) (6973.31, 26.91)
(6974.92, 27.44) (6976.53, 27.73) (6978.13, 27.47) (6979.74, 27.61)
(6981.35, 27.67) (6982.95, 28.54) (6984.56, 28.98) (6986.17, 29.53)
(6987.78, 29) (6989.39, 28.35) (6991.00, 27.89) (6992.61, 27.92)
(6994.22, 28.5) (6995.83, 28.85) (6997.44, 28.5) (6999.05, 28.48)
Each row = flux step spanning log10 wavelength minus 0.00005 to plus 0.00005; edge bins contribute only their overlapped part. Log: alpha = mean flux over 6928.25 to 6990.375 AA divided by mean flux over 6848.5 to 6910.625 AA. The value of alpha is 1.61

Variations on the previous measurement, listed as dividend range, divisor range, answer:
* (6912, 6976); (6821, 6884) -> 1.54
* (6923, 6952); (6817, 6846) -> 1.52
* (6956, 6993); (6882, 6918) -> 1.56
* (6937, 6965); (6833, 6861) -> 1.67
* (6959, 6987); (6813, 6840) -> 1.82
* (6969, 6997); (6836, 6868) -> 1.88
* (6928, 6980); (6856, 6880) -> 1.66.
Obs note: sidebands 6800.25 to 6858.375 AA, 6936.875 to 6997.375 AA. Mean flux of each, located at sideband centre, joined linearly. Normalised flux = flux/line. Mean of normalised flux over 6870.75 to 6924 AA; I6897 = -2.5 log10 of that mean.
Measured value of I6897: 0.19 mag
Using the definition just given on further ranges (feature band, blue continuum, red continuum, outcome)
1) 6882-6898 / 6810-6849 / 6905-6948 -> 0.14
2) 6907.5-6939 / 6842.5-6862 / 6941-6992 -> 0.10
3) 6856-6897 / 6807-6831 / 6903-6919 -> 0.10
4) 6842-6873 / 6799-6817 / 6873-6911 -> 0.08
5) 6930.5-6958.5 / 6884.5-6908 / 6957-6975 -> -0.04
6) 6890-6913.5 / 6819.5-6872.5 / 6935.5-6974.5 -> 0.15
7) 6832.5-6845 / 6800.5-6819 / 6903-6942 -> 0.01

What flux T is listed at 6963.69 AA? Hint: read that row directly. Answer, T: 26.04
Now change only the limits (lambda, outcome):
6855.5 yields 14.05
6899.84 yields 15.93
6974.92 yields 27.44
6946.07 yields 25.94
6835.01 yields 15.34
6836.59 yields 15.08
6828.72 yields 15.37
